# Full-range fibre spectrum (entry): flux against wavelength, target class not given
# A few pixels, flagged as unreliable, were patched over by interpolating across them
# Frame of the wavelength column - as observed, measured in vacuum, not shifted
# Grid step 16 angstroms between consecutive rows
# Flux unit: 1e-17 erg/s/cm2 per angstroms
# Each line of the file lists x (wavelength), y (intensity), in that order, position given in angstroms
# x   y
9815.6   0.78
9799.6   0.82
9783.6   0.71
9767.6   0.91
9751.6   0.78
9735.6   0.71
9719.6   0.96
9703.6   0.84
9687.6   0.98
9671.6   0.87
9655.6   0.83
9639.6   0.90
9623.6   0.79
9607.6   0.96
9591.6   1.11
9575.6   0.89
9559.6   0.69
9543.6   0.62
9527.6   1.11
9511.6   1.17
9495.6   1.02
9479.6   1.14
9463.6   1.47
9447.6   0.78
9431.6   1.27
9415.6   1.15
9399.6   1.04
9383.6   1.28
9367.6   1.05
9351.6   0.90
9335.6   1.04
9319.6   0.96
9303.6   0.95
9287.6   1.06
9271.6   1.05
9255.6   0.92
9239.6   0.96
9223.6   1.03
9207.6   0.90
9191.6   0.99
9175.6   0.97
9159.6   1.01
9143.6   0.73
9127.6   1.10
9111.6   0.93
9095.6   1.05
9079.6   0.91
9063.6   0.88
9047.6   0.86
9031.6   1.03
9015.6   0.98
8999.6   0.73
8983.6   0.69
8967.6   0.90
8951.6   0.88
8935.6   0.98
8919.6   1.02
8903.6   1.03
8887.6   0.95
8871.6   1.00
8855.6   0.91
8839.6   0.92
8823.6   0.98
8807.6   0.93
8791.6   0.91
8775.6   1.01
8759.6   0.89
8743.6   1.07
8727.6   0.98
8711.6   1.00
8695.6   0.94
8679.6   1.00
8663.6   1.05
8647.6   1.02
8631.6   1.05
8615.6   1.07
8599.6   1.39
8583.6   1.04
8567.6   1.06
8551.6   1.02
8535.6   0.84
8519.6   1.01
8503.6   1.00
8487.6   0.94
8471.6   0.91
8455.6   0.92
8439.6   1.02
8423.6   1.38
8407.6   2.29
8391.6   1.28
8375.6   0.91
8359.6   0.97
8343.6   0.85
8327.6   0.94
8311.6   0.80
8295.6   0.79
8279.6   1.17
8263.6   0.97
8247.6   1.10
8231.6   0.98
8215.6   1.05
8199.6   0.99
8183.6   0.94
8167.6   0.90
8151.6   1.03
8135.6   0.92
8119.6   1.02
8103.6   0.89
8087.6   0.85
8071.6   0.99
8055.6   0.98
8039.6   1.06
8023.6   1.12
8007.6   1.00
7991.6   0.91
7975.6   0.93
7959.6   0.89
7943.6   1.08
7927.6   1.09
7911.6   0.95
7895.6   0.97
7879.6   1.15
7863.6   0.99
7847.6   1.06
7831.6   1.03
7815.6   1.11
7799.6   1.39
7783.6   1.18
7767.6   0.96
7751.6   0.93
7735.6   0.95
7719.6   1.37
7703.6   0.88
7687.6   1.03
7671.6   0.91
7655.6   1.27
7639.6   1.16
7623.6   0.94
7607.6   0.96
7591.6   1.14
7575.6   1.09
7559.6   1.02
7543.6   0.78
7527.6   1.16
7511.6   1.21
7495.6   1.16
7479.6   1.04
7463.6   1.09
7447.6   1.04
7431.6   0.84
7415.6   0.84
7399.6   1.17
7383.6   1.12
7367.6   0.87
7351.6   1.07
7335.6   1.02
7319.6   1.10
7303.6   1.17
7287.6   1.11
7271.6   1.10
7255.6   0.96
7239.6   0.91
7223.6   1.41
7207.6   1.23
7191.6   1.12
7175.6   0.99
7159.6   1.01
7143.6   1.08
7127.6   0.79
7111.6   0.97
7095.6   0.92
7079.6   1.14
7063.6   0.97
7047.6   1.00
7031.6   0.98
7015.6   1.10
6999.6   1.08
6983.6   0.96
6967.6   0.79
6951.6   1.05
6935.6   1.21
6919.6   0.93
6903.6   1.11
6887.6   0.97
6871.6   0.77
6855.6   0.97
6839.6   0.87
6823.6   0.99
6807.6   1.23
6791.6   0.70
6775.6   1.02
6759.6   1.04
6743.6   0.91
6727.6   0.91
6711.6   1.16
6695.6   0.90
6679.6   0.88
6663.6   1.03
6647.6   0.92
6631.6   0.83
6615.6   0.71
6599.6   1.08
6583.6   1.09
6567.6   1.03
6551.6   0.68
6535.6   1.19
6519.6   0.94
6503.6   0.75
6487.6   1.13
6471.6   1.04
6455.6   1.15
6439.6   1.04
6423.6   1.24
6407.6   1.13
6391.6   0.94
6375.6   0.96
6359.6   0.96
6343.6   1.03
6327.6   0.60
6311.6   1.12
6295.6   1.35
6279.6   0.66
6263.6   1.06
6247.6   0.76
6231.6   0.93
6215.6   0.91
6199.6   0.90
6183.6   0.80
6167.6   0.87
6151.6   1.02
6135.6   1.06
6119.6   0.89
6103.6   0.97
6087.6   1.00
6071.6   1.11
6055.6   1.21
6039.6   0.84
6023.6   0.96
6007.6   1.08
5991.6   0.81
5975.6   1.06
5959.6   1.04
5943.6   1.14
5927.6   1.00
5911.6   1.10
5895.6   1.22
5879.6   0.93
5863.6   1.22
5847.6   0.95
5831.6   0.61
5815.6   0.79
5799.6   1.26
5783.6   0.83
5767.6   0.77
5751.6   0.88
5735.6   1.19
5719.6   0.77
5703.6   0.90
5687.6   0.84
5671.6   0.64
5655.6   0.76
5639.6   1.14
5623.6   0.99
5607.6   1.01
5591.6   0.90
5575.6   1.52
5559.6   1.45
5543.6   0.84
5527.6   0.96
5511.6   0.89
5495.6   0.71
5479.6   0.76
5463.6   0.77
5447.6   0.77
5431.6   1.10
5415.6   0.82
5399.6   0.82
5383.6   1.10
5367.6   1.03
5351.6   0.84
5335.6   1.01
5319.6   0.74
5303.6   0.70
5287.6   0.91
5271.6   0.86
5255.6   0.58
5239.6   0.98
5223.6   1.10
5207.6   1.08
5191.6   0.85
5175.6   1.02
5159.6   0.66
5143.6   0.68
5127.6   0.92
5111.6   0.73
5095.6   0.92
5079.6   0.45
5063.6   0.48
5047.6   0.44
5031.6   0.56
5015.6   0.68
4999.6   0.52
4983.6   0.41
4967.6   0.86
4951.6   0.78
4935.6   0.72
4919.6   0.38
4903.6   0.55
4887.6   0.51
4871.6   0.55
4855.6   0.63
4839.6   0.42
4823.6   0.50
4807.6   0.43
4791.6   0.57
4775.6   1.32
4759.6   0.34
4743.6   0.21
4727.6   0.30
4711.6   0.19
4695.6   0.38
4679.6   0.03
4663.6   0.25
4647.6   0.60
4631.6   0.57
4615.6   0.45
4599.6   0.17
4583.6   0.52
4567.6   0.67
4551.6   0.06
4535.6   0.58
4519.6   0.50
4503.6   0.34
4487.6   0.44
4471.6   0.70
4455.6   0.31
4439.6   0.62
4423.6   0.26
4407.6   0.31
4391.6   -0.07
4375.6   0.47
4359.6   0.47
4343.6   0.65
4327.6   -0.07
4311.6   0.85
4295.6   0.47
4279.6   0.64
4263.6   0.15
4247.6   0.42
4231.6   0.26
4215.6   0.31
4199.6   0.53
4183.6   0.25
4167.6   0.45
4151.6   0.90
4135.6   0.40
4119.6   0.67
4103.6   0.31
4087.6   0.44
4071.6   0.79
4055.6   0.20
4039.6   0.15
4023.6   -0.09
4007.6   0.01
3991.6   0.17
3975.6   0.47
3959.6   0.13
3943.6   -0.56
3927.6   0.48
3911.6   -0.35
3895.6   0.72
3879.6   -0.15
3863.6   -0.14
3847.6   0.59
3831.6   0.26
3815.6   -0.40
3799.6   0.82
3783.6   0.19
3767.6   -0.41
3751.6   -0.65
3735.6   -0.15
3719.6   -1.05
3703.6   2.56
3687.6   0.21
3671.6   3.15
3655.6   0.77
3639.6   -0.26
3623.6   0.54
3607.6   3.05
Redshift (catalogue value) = 0.280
